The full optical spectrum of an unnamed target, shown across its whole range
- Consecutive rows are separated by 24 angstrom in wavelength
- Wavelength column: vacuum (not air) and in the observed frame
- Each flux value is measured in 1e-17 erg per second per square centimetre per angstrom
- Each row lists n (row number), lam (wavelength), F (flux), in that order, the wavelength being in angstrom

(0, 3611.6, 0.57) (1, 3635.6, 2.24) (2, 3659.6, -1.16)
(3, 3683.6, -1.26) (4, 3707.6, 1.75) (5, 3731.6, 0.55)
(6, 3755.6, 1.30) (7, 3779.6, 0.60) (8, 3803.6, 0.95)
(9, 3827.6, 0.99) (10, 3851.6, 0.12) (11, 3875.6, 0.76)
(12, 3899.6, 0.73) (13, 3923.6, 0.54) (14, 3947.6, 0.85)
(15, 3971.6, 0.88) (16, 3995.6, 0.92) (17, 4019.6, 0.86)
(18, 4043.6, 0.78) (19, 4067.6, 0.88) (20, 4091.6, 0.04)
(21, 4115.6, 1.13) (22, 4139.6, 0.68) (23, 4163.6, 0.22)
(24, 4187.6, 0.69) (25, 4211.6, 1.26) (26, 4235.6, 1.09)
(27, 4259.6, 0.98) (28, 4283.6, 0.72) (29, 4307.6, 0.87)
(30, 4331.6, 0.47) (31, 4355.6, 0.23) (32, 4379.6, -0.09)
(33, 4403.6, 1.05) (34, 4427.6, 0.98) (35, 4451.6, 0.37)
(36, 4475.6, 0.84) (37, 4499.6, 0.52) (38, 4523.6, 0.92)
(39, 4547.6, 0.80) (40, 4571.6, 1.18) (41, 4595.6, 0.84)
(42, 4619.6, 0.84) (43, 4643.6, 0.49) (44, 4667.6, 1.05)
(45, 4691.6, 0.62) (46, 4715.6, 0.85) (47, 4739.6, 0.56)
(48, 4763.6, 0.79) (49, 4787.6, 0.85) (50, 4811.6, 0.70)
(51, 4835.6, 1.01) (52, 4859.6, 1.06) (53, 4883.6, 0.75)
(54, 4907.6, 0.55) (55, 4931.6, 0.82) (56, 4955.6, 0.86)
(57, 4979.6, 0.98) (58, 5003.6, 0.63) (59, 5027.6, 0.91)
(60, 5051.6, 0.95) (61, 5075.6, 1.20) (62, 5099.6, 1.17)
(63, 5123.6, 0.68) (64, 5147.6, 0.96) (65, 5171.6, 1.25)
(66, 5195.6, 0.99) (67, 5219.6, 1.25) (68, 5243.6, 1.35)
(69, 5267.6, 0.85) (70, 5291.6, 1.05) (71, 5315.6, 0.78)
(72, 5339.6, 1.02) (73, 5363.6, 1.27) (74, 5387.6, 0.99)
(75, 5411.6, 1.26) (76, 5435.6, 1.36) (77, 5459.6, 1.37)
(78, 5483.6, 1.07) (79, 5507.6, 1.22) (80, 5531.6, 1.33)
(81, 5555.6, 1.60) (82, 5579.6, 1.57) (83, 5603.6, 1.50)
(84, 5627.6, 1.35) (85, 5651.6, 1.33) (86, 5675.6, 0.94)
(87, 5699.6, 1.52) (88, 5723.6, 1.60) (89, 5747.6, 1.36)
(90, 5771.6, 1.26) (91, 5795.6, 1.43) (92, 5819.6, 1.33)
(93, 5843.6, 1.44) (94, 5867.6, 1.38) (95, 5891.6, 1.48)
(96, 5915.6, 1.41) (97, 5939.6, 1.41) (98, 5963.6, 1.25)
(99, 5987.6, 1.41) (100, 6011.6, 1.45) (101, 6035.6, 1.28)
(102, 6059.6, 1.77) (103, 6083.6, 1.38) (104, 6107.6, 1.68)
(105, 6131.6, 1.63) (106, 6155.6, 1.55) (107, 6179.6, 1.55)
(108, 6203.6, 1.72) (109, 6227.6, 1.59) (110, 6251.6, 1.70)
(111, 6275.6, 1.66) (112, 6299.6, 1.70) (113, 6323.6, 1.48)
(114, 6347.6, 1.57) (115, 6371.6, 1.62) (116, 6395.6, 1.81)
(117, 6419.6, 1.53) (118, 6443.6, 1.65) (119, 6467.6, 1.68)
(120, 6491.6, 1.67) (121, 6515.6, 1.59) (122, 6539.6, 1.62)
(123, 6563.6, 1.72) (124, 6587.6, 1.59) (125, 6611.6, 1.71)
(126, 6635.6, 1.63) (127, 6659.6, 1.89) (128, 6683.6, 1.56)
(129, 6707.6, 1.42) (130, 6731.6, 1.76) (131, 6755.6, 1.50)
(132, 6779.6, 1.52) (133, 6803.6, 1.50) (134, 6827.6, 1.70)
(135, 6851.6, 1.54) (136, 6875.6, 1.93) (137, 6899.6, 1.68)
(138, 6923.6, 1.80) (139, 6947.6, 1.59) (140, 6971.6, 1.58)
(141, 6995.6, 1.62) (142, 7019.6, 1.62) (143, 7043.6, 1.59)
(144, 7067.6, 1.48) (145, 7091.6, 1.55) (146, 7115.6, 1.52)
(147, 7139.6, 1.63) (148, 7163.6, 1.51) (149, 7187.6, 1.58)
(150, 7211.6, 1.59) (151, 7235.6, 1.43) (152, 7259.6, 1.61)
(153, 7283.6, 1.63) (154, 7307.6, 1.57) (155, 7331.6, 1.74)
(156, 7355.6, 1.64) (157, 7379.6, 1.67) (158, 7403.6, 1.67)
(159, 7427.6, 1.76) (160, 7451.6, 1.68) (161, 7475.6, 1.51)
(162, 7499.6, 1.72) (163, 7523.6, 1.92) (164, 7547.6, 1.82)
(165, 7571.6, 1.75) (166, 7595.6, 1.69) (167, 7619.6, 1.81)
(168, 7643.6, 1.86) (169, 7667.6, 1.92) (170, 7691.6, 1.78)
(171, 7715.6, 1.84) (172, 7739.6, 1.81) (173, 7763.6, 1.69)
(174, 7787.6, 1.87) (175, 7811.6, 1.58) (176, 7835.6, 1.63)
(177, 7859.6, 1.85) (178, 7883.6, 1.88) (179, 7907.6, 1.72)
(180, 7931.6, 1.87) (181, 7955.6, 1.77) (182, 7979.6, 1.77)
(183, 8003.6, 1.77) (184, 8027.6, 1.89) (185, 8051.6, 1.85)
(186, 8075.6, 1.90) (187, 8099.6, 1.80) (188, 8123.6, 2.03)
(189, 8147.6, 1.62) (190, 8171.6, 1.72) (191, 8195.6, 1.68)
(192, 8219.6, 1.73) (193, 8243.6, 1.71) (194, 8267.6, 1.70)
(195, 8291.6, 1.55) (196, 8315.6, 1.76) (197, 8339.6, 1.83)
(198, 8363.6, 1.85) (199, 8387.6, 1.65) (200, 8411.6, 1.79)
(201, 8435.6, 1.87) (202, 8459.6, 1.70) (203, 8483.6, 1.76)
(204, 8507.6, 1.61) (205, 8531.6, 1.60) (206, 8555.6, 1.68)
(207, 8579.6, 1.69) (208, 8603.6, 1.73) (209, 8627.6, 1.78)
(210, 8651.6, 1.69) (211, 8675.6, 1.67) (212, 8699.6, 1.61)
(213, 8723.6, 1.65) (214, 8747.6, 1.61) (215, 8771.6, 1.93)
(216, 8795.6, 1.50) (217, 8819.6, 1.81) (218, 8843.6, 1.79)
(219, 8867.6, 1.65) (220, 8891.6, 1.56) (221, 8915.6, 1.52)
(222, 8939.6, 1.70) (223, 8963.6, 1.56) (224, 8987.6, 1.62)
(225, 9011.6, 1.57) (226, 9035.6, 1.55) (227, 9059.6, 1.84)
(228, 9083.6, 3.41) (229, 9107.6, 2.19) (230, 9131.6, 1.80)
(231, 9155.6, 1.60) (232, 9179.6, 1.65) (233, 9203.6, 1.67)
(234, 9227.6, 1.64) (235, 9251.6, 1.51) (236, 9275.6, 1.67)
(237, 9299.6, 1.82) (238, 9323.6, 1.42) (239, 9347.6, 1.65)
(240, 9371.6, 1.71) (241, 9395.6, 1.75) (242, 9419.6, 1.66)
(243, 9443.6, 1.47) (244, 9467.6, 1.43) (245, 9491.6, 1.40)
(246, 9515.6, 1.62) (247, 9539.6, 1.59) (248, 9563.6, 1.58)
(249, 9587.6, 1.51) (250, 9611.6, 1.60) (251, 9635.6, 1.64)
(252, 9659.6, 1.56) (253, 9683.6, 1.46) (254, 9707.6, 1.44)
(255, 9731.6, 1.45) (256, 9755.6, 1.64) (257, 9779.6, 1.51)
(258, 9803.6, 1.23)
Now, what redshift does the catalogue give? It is 0.384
